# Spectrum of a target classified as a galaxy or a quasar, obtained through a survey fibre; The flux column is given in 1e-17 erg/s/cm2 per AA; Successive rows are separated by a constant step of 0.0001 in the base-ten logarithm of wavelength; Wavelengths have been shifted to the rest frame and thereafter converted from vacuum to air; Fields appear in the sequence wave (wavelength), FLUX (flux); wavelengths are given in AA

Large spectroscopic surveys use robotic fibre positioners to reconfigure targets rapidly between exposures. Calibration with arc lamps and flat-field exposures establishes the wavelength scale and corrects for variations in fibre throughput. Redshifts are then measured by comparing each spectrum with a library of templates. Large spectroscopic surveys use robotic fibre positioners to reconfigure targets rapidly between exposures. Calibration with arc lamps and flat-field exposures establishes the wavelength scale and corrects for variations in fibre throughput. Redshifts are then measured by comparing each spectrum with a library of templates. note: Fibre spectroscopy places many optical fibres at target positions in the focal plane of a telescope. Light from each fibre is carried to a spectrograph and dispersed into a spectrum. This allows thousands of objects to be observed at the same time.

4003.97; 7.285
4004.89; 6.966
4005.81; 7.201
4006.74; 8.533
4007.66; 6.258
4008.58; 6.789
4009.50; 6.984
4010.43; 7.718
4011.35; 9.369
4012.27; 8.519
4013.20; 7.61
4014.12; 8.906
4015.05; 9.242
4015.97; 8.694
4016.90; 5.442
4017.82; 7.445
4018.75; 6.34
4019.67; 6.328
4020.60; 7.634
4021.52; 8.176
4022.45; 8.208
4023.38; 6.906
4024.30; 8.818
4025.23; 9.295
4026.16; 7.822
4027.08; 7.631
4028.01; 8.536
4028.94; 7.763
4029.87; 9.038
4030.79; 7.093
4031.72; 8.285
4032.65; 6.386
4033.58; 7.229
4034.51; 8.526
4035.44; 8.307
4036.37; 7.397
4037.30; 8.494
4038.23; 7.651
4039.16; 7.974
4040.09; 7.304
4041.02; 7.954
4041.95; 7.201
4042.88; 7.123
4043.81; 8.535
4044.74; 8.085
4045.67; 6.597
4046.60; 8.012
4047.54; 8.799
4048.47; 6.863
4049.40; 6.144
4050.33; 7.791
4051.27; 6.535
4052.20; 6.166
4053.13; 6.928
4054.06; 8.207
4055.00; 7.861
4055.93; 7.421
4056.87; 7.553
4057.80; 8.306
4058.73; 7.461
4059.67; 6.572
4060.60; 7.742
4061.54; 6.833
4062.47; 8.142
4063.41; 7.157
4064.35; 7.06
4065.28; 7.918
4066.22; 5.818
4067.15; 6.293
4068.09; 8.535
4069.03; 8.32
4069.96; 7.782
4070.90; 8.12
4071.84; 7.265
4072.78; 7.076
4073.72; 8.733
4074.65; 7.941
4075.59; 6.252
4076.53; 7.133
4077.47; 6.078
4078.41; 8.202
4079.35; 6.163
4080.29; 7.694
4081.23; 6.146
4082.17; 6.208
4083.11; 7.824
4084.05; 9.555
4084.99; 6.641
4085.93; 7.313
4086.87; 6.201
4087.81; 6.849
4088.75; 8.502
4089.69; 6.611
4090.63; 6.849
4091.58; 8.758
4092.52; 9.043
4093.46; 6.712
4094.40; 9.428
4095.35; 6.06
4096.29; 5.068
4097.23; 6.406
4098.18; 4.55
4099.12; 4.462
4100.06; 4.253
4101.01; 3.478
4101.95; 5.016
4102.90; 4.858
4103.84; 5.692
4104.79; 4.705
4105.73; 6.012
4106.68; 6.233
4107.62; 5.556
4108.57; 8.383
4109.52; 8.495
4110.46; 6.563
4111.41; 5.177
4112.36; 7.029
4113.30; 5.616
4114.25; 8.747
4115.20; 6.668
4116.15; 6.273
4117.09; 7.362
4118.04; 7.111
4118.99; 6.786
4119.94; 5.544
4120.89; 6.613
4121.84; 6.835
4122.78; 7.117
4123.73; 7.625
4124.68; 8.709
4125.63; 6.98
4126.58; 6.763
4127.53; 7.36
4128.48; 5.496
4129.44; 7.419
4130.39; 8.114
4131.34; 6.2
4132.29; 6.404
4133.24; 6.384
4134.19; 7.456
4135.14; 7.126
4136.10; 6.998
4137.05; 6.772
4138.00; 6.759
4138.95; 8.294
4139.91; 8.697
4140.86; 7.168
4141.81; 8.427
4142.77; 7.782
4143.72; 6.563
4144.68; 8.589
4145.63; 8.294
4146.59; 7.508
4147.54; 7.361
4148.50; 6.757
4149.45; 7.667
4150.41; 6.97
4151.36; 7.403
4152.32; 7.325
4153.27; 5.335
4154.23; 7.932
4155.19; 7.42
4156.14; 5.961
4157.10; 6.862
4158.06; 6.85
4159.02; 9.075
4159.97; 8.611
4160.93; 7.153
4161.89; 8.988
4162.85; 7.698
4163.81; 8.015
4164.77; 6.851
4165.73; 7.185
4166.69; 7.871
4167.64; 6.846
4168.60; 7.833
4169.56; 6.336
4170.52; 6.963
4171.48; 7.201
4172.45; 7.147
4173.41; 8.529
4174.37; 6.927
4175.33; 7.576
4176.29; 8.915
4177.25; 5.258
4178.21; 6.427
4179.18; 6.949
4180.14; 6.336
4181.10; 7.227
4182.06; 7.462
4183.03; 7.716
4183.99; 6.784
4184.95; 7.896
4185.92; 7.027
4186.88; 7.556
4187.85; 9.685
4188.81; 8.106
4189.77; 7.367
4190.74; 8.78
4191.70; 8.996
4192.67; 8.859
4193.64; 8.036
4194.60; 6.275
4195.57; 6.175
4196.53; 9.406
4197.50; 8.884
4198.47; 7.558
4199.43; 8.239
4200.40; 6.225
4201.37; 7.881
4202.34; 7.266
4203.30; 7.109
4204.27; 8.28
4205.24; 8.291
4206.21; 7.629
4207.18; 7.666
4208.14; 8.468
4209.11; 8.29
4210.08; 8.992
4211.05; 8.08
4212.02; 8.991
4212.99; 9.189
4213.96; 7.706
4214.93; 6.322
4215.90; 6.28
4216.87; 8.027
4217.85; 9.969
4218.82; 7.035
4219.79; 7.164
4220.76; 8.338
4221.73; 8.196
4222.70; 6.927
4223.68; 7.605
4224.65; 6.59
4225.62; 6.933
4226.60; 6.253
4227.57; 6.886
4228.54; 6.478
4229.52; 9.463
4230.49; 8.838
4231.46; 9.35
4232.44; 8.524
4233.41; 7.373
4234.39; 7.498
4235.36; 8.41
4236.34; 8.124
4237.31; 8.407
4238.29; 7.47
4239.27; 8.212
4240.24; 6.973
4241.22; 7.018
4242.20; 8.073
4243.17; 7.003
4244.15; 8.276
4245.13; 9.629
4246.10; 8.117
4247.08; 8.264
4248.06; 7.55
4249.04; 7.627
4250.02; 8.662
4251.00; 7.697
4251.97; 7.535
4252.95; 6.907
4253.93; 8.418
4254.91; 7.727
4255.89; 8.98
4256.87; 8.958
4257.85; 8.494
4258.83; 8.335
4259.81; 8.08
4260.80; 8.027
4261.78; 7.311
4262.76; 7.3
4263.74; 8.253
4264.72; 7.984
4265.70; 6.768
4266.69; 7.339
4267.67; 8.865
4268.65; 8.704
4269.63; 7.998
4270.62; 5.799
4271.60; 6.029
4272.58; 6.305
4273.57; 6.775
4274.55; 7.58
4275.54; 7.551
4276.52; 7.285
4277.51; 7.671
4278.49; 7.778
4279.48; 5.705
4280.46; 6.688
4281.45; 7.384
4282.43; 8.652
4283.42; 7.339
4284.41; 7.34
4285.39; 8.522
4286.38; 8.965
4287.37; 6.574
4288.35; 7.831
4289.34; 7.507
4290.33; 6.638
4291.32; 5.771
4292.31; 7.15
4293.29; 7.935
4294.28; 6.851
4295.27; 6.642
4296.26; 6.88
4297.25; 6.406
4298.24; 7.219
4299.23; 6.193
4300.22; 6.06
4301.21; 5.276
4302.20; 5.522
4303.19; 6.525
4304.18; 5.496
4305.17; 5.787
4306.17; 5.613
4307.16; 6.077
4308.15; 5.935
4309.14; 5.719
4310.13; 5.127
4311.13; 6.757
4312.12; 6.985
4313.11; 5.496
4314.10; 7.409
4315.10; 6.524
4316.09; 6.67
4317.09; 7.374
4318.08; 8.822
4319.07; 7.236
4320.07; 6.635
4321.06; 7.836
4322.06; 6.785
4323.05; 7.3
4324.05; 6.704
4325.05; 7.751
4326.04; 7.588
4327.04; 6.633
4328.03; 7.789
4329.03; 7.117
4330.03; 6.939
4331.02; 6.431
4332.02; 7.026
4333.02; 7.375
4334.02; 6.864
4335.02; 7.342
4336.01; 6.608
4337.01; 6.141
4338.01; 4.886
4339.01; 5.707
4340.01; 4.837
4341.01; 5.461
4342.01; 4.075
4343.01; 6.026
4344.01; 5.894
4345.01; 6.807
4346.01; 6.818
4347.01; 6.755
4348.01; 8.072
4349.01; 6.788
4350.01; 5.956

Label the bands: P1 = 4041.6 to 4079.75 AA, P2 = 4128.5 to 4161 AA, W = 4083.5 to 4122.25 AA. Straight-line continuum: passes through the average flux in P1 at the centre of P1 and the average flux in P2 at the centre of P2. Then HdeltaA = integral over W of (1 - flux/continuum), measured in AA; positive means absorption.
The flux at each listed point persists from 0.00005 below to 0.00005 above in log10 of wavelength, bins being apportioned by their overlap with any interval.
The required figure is 4.29 AA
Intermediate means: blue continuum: 7.39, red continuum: 7.32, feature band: 6.54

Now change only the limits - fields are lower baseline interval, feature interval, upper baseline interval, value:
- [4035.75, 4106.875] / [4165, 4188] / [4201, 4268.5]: 1.0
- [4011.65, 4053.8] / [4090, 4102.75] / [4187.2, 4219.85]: 2.7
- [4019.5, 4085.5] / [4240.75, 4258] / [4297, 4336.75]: -2.9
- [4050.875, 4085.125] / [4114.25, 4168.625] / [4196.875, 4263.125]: 2.3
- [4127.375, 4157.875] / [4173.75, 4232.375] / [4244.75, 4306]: -3.6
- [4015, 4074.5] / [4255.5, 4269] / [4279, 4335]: -2.1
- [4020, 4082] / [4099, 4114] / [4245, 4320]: 3.4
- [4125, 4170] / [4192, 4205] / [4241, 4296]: -0.5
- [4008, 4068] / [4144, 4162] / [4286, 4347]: -0.6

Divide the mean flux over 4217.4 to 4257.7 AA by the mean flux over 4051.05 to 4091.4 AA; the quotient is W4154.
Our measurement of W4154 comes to 1.08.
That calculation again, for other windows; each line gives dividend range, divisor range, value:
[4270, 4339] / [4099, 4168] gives 0.98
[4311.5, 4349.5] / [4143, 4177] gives 0.90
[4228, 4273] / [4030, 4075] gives 1.05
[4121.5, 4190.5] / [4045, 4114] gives 1.06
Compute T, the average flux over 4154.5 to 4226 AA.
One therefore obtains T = 7.64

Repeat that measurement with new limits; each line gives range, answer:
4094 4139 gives 6.5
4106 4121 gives 6.75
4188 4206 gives 7.9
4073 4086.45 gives 7.27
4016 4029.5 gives 7.64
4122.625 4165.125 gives 7.36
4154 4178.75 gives 7.39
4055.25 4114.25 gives 6.88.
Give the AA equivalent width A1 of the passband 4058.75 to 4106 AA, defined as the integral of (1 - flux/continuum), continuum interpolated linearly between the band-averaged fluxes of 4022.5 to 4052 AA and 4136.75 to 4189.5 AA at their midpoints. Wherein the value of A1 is 4.85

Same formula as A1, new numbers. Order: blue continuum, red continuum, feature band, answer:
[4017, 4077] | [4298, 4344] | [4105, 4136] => 1.72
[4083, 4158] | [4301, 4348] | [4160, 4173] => -1.23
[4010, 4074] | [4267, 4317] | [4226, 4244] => -1.99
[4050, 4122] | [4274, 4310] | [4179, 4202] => -2.95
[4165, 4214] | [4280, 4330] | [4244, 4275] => -2.70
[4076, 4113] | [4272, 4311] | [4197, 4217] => -3.58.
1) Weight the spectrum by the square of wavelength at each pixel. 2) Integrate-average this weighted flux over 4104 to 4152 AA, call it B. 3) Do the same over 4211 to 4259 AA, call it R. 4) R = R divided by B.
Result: 1.2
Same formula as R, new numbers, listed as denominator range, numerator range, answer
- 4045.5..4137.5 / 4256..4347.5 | 1.10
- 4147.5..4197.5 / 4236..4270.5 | 1.10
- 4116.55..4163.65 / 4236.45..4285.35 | 1.12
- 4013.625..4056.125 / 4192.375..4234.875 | 1.11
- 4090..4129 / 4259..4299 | 1.22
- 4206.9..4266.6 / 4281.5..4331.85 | 0.90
